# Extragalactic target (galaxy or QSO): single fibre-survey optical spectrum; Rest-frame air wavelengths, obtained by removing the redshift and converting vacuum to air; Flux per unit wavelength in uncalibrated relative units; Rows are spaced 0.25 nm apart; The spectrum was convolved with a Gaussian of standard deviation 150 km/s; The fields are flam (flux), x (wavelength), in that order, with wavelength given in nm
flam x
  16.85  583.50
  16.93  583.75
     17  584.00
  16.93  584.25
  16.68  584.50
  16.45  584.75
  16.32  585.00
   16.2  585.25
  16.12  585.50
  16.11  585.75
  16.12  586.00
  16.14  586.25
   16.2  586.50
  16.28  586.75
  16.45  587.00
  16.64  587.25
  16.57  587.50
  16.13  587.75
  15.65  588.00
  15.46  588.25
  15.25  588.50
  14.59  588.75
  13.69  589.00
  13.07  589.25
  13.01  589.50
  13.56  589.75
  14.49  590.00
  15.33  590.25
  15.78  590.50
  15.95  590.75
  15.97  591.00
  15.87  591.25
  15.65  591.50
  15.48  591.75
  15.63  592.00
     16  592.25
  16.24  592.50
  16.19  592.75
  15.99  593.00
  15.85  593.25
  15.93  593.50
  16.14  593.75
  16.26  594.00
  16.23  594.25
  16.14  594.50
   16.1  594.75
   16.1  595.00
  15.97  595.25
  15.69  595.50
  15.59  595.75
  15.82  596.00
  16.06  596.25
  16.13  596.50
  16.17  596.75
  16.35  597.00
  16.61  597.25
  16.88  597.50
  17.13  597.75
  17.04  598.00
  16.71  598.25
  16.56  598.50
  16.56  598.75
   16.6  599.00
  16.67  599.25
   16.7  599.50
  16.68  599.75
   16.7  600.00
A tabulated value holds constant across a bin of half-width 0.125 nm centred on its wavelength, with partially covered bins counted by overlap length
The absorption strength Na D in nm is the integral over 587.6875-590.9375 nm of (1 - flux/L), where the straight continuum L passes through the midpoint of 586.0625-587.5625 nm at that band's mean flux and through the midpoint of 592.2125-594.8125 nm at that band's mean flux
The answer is 0.30 nm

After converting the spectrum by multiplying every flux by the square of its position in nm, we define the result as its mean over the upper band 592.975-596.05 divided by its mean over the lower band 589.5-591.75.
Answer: 1.07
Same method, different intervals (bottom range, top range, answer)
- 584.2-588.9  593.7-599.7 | 1.05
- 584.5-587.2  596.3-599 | 1.06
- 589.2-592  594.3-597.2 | 1.09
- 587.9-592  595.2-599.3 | 1.12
